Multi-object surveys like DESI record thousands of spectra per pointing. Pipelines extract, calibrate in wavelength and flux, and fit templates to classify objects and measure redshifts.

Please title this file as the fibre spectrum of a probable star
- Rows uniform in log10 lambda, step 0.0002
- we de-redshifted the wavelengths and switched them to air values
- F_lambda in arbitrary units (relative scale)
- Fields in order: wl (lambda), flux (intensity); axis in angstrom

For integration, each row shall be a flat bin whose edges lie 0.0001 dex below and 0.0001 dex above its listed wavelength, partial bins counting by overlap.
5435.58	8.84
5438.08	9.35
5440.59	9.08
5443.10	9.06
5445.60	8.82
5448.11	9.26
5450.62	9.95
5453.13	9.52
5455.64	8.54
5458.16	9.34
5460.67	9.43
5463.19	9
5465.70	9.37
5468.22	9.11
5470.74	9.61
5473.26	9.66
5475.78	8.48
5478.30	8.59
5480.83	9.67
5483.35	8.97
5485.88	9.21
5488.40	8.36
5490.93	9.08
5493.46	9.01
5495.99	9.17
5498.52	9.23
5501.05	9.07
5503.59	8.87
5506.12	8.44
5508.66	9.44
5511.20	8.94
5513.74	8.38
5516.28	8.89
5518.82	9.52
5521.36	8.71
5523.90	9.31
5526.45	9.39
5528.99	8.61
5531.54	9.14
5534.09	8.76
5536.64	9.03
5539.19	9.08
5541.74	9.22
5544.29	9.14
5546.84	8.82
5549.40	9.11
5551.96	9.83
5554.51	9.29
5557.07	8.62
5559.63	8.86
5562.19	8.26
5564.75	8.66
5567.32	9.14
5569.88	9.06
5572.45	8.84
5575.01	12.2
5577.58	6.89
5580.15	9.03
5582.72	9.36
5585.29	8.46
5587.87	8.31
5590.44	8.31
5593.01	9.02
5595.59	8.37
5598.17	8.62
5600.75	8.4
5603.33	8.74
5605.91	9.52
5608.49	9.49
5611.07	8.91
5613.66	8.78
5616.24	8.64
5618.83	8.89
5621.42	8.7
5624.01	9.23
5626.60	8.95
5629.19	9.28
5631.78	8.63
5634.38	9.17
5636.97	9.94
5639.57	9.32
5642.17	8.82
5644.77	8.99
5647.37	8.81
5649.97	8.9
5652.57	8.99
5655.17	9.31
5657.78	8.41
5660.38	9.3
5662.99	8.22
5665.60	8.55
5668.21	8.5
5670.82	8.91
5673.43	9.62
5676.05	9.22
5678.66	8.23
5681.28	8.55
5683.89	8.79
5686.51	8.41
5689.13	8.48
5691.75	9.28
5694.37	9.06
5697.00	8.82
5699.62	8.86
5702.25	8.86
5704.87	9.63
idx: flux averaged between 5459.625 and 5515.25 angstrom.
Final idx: 9.05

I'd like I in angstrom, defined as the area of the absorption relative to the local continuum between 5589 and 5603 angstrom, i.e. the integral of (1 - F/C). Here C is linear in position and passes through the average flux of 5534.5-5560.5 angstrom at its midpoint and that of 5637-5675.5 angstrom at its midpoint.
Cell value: 0.7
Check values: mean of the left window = 9.09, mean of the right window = 8.94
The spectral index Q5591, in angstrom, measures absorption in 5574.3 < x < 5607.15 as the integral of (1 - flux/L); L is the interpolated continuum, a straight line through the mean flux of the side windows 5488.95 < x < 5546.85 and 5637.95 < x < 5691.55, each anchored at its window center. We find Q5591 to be 0.4 angstrom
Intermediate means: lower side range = 9.01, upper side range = 8.83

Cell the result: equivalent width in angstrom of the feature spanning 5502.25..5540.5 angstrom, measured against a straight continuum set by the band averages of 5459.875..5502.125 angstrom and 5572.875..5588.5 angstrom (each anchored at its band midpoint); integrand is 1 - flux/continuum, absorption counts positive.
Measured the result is 0.53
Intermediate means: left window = 9.12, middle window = 8.97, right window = 9.06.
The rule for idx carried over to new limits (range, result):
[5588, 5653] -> 8.93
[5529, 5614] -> 8.94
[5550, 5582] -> 9.06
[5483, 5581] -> 9.02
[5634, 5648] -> 9.19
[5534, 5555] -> 9.16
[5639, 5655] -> 8.98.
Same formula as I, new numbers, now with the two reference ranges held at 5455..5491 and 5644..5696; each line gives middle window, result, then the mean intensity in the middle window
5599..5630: -0.17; 8.95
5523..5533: -0.08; 9.09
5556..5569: 0.37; 8.72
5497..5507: 0.15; 8.93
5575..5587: 0.15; 8.83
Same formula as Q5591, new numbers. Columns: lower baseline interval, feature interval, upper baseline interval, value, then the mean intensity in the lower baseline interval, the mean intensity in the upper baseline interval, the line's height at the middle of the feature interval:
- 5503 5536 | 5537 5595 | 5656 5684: -0.5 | 8.96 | 8.76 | 8.9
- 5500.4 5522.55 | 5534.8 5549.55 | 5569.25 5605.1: -0.3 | 8.91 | 8.83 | 8.88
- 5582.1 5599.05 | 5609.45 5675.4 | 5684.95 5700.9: -1.8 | 8.61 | 8.82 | 8.71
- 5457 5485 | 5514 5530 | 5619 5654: 0.2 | 9.2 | 9.05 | 9.16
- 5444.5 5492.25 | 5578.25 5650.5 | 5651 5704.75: 0.3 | 9.16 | 8.84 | 8.93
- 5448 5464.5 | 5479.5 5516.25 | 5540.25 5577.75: 1.0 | 9.29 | 9.13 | 9.23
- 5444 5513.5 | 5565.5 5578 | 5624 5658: -0.4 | 9.1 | 9.07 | 9.08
